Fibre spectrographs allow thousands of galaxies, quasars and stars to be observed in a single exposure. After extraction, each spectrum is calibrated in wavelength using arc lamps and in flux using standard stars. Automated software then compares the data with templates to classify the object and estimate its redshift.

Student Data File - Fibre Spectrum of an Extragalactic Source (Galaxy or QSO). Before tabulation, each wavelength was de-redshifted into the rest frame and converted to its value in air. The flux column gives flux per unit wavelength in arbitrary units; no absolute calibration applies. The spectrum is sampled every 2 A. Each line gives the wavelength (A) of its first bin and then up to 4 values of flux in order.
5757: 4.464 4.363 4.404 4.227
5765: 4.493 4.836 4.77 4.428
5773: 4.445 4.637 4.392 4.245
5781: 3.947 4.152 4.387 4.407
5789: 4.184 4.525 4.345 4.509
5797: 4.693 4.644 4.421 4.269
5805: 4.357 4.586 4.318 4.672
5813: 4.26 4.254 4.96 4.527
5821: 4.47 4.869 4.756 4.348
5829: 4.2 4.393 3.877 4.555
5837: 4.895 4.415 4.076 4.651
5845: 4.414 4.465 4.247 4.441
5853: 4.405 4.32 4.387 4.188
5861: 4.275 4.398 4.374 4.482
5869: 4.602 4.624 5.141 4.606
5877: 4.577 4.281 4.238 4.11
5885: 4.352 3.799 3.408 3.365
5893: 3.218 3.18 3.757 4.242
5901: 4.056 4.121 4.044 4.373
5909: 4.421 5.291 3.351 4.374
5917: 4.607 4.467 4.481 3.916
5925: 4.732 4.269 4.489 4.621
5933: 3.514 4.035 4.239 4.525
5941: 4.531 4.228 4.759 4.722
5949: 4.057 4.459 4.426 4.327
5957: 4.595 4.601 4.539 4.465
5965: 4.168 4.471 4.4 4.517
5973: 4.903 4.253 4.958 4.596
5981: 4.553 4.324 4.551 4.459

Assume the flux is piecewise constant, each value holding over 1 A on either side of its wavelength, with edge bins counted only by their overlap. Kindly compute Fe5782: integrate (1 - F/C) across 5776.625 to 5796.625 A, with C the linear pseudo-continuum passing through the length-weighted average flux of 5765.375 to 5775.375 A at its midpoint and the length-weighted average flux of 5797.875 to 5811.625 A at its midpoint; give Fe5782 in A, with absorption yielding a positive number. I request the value 1.0 A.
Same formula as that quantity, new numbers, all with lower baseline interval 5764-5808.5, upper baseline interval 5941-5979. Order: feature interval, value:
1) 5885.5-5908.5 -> 3.4 A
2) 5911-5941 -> 1.2 A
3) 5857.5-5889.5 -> 0.8 A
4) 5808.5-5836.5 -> -0.1 A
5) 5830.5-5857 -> 0.4 A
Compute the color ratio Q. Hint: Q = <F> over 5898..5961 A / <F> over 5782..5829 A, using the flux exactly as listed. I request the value 0.97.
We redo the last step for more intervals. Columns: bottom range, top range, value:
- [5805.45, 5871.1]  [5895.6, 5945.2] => 0.96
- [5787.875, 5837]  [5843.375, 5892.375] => 0.96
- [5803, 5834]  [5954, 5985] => 1.01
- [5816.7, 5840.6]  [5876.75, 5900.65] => 0.86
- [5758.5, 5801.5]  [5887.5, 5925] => 0.91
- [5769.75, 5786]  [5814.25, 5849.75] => 1.03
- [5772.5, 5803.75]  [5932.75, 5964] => 1.00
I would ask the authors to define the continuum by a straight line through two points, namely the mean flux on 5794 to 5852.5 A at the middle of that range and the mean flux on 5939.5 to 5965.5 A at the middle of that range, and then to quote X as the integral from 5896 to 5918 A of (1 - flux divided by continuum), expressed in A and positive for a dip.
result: 1.09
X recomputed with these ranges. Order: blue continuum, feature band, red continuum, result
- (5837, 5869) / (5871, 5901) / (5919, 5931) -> 2.44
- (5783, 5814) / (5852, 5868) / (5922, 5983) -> 0.27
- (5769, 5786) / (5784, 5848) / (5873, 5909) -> -3.26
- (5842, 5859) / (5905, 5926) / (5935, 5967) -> 0.17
